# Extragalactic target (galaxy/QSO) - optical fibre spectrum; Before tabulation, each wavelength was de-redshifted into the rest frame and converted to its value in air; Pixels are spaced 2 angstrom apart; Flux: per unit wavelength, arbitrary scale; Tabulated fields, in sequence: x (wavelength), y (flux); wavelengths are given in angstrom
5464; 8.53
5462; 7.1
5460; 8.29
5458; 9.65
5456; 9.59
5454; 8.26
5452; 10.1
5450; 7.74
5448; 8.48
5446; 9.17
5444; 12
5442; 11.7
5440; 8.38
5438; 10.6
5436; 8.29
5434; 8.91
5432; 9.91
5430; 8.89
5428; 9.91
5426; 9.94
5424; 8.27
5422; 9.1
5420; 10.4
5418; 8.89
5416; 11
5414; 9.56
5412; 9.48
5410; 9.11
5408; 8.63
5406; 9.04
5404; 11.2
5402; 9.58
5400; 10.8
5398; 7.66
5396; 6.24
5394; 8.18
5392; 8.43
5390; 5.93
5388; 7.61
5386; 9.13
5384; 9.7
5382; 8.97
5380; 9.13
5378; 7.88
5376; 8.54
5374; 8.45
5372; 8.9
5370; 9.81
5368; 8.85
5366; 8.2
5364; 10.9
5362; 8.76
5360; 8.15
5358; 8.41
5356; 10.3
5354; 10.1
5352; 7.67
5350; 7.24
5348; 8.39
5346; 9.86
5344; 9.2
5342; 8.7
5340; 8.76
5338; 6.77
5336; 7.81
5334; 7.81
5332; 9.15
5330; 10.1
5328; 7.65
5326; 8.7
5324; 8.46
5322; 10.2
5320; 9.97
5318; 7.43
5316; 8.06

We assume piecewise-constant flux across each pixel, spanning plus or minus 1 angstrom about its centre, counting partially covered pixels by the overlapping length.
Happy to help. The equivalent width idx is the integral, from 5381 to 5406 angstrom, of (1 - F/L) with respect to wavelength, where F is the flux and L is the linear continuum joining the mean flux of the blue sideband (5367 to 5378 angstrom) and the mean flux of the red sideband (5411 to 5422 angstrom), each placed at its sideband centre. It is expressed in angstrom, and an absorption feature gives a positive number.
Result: 1.8 angstrom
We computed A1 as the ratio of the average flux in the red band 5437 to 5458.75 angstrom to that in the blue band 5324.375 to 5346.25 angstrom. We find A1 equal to 1.12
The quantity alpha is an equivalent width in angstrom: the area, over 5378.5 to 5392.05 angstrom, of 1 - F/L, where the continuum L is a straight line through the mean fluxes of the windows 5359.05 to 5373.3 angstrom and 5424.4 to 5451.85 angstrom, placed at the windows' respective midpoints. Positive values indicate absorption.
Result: 1.2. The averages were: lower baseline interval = 9.07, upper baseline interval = 9.52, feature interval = 8.39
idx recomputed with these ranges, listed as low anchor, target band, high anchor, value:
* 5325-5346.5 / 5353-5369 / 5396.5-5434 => -0.7 angstrom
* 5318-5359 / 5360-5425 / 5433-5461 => 0.8 angstrom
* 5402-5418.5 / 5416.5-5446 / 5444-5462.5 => -1.2 angstrom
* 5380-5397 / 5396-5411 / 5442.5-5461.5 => -1.5 angstrom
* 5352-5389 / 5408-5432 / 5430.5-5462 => -0.8 angstrom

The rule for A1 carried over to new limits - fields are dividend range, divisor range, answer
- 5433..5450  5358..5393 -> 1.11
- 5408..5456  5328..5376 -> 1.08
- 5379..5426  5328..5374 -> 1.02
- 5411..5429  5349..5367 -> 1.09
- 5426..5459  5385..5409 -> 1.11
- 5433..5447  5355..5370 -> 1.08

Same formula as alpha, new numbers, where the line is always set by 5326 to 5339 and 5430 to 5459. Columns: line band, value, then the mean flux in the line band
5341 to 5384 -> -1.6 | 8.9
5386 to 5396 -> 1.5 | 7.57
